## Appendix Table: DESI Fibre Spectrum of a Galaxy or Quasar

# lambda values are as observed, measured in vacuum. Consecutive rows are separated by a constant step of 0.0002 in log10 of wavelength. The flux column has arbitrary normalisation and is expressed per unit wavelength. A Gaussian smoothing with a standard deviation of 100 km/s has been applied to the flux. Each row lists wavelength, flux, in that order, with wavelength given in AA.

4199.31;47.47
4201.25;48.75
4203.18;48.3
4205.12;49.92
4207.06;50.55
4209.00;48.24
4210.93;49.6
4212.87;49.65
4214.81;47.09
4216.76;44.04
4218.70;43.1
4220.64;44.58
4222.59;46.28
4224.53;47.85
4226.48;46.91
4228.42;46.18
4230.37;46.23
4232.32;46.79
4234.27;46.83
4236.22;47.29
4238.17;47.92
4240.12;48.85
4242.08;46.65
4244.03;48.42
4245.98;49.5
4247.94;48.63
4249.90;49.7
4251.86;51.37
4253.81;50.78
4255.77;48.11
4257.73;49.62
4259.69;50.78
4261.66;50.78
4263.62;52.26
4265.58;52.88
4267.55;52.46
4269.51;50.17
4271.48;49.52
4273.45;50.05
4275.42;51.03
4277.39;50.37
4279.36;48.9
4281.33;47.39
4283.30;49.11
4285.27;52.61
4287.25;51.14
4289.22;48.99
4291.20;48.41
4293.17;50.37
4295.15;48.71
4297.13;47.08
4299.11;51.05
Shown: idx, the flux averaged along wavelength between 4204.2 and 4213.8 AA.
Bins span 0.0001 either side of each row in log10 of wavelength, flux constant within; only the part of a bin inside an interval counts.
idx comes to 49.6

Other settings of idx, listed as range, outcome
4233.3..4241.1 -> 47.7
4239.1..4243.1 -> 47.8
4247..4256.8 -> 49.7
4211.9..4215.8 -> 48.3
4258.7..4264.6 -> 51.3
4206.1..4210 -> 49.5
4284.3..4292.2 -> 50.3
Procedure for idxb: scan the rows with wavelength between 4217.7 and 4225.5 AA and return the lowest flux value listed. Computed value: 43.1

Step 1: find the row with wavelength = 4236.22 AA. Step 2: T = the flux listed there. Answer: 47.29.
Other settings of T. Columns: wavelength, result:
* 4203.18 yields 48.3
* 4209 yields 48.24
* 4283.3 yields 49.11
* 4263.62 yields 52.26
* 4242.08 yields 46.65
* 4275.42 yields 51.03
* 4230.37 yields 46.23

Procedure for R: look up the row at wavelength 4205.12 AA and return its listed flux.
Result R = 49.92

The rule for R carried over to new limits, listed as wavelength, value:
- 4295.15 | 48.71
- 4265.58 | 52.88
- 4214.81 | 47.09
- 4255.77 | 48.11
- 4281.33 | 47.39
